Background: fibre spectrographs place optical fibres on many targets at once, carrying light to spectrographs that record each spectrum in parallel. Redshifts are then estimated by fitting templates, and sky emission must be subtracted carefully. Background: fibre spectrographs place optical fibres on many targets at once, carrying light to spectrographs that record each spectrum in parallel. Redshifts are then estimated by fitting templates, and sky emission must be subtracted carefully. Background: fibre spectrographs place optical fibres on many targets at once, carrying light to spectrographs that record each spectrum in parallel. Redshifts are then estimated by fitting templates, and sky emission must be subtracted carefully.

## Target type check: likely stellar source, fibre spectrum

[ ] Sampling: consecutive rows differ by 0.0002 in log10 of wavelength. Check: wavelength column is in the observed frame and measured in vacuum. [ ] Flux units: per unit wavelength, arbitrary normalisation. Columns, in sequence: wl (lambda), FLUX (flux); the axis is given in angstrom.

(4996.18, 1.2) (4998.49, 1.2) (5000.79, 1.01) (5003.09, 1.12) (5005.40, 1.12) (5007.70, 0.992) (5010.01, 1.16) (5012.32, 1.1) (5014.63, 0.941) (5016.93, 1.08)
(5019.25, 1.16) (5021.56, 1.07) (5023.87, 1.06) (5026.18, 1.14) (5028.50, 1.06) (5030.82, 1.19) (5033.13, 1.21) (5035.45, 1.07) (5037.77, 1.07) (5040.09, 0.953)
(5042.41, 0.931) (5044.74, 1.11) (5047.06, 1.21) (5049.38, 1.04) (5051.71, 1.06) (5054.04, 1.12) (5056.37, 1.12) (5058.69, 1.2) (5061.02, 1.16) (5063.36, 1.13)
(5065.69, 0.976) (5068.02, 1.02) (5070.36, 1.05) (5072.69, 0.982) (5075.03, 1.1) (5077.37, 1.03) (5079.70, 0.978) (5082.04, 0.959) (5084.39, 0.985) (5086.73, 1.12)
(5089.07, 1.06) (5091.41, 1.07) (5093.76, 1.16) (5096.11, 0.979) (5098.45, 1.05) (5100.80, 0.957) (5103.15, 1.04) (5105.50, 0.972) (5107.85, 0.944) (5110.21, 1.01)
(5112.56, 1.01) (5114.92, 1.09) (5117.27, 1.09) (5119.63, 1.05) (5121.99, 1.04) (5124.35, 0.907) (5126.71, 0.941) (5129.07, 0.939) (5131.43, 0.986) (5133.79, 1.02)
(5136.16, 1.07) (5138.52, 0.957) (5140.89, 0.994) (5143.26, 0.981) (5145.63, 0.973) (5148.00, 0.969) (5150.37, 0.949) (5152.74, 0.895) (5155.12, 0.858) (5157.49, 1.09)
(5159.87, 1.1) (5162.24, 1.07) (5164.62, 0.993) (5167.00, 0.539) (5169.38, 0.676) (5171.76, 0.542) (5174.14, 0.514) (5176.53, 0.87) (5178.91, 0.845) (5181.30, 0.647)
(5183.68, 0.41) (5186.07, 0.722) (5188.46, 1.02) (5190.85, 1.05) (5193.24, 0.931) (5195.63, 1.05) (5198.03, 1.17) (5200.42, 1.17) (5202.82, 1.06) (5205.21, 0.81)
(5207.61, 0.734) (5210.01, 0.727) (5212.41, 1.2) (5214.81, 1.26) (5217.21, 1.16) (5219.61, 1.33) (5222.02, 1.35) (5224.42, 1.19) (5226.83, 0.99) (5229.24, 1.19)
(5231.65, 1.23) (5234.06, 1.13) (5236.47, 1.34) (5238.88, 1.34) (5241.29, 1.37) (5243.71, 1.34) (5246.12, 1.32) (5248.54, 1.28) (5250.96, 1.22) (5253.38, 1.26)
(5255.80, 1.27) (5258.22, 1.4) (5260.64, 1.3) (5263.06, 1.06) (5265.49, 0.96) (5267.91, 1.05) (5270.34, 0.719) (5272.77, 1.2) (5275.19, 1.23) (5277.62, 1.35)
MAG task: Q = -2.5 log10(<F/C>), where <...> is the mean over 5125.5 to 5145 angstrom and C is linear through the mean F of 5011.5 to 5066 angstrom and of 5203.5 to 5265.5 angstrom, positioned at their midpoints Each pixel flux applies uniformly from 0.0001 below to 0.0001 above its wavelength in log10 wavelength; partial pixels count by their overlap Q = 0.157 mag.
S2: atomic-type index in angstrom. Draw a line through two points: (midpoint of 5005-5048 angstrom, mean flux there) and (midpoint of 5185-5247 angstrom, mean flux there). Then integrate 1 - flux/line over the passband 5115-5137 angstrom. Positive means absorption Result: 1.9 angstrom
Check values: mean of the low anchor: 1.08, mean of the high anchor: 1.12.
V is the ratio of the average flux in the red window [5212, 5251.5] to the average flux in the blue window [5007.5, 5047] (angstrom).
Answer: 1.2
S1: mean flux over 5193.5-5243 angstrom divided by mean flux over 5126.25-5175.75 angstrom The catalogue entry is 1.26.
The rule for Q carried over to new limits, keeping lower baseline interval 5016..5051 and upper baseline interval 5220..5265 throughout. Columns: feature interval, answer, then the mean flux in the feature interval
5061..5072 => 0.06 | 1.05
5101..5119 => 0.13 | 1.02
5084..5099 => 0.07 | 1.07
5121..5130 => 0.21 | 0.956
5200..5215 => 0.26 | 0.967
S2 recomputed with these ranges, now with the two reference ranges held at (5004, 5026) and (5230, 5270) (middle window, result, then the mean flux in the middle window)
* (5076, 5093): 1.4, 1.03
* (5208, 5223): 0.8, 1.14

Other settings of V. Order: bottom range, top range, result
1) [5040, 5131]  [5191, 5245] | 1.09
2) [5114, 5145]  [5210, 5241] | 1.21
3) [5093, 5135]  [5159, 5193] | 0.78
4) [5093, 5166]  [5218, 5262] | 1.27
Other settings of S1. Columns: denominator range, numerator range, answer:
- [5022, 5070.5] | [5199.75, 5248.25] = 1.07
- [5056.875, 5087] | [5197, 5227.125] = 1.04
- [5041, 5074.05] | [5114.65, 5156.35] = 0.91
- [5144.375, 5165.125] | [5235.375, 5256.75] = 1.32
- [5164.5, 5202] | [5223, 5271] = 1.47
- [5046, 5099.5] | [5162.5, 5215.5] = 0.81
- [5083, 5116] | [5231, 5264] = 1.24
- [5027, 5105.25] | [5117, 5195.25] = 0.84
